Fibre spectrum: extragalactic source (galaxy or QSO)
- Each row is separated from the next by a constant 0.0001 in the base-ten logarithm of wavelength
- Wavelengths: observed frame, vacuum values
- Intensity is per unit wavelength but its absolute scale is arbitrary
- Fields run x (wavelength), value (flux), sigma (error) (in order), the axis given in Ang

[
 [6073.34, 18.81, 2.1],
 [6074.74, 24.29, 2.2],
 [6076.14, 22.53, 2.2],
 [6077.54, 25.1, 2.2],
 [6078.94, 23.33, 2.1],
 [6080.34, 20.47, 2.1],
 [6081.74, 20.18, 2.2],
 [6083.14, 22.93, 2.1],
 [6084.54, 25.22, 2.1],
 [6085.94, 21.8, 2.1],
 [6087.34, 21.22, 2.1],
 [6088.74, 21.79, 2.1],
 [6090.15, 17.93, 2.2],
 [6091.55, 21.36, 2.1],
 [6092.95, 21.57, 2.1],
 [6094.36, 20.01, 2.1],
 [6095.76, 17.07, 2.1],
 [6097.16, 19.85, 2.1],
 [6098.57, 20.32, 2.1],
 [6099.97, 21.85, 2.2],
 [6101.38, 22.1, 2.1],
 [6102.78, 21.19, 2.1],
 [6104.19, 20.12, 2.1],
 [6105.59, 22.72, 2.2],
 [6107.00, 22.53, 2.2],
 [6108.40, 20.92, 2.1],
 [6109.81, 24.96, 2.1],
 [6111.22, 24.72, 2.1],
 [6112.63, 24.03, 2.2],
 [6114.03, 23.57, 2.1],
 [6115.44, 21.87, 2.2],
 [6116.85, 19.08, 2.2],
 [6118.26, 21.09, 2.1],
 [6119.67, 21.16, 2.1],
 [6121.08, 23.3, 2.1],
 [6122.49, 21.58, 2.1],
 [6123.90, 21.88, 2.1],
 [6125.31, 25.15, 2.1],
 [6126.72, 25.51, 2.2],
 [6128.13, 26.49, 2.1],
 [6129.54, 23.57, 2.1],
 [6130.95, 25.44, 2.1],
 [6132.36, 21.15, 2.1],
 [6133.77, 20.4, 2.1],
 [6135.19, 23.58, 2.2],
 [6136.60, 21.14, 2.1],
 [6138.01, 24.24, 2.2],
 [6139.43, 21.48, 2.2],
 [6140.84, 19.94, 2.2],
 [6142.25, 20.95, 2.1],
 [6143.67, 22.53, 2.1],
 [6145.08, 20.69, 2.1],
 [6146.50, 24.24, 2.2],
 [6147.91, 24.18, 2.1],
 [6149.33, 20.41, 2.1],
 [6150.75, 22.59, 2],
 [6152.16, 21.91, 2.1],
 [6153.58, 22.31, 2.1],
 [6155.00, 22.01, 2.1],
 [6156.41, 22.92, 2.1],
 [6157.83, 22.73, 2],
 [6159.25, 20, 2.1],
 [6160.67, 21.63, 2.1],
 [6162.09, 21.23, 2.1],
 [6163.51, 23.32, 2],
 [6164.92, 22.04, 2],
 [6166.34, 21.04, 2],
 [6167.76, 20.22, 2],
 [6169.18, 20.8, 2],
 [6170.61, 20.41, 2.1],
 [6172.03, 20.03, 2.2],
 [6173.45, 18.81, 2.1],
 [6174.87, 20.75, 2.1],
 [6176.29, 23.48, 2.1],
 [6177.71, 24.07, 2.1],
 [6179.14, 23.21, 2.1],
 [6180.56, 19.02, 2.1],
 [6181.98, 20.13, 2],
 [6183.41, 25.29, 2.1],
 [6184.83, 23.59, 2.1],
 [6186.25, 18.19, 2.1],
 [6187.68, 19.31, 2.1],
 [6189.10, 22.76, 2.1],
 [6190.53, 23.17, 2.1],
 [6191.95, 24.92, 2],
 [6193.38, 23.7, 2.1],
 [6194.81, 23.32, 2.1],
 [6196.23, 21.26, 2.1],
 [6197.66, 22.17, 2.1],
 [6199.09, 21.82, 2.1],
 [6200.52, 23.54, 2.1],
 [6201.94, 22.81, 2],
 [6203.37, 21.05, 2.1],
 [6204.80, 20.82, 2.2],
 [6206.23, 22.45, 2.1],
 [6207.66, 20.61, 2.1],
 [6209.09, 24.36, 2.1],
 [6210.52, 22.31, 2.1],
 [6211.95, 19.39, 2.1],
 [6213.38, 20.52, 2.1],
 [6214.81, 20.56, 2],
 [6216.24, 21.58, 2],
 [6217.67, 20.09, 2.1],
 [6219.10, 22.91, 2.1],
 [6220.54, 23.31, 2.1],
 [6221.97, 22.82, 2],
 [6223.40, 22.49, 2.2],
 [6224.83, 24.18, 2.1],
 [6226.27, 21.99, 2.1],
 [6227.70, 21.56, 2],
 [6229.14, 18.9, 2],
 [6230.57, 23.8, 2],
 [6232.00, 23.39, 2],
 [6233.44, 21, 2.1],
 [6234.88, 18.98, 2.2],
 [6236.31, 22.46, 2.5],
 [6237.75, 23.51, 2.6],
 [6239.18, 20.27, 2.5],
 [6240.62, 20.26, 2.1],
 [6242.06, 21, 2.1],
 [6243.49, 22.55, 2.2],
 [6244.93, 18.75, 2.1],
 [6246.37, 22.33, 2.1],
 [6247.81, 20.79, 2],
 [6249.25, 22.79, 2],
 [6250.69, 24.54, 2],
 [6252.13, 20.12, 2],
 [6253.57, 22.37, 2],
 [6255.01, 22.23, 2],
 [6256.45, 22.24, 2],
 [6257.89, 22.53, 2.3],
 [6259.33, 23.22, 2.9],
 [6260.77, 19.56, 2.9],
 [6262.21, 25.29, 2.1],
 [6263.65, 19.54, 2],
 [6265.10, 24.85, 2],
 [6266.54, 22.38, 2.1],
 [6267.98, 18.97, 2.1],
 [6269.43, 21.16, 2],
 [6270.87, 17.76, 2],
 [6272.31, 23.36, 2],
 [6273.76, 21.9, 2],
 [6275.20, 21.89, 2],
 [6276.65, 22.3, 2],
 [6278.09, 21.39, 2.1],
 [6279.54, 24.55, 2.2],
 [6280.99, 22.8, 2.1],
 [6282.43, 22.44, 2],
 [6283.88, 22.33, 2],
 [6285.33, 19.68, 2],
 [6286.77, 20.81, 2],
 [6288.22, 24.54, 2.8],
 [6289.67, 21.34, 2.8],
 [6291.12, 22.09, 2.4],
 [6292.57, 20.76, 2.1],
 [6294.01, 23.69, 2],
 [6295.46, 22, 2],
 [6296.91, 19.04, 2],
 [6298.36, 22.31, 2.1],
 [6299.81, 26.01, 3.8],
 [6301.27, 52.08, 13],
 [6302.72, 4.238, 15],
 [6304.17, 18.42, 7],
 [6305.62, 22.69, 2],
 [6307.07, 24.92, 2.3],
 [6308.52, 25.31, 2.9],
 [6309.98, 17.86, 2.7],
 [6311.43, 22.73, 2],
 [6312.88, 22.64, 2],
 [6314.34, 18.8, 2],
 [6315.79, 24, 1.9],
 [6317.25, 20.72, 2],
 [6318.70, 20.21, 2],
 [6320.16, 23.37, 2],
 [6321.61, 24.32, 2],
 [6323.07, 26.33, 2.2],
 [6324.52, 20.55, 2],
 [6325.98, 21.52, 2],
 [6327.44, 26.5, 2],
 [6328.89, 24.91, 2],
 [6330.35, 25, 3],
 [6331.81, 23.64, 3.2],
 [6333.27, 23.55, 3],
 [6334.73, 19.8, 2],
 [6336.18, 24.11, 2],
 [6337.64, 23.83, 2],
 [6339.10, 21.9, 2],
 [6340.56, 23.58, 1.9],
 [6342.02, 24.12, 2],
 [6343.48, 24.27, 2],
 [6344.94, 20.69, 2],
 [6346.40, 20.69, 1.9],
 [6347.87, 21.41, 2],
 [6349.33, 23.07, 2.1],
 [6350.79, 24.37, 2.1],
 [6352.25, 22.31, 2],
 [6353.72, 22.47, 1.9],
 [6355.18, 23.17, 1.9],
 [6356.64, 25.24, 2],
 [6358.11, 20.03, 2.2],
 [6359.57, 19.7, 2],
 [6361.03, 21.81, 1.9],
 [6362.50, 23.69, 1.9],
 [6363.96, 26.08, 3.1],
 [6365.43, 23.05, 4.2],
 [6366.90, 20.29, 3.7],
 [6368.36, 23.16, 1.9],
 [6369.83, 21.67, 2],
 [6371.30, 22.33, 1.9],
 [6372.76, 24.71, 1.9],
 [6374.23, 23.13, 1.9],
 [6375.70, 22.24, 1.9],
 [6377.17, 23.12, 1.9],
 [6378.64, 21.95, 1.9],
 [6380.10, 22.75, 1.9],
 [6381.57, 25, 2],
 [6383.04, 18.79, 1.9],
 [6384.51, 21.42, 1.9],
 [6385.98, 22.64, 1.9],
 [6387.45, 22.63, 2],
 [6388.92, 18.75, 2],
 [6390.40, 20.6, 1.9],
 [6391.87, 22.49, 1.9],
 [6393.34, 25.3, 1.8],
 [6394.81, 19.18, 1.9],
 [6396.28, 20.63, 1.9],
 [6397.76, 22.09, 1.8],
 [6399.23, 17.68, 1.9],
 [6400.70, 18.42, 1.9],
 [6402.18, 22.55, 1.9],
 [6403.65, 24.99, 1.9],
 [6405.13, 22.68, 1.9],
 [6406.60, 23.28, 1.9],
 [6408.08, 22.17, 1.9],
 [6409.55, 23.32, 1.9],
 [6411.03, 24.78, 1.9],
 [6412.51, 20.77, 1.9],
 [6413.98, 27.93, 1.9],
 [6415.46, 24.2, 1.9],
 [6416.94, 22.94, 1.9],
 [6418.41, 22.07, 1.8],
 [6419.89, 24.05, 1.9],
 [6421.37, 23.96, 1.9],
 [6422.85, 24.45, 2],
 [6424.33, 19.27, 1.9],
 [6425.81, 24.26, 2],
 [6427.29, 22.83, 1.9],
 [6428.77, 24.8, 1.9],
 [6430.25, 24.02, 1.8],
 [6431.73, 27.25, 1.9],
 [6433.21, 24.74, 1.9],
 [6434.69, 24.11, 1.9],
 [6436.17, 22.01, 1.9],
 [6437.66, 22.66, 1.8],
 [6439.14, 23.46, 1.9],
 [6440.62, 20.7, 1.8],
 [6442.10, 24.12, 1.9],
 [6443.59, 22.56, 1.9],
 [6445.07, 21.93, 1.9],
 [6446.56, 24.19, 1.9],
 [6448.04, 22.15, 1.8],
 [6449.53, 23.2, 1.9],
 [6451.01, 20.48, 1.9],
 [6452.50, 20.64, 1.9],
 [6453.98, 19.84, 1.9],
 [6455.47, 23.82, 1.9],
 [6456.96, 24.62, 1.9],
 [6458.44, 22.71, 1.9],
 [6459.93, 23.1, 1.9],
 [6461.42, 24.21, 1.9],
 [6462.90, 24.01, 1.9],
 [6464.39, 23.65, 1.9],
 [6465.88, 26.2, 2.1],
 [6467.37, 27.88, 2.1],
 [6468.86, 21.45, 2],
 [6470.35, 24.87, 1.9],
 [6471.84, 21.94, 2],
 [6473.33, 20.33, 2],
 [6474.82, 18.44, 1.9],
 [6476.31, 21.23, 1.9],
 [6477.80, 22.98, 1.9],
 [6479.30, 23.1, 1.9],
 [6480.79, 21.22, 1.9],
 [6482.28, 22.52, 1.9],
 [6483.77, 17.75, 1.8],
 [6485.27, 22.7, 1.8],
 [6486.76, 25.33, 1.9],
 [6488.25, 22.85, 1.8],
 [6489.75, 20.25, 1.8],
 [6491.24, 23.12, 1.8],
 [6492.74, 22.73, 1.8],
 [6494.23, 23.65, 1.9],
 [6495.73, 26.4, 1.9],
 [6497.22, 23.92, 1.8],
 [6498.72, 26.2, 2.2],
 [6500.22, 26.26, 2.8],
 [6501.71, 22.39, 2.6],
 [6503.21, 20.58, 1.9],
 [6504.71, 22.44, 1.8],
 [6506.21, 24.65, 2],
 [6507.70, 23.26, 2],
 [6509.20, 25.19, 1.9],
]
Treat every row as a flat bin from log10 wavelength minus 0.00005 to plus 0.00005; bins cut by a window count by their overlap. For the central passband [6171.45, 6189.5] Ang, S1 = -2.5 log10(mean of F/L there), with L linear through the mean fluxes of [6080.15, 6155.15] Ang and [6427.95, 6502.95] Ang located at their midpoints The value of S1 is 0.04 mag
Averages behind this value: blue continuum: 22.1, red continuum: 23.1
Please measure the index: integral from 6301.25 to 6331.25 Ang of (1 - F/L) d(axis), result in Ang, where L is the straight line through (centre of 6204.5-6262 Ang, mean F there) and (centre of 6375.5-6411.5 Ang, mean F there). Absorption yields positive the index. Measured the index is -0.9 Ang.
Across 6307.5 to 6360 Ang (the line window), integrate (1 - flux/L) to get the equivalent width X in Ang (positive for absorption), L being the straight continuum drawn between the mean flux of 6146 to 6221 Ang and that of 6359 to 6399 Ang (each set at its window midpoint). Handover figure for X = -1.5 Ang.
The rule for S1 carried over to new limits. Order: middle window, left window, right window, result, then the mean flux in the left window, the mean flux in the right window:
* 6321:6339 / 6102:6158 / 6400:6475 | -0.032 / 22.5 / 23.2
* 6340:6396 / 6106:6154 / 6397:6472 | 0.030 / 22.6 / 23.1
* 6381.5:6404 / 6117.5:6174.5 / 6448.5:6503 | 0.071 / 22.1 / 22.9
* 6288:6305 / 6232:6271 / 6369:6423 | -0.054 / 21.6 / 22.5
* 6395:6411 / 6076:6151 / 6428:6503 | 0.053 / 22.1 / 23.1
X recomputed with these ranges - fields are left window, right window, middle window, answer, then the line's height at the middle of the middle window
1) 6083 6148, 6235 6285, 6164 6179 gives 0.5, 22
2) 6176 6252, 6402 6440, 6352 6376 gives 0.5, 23.1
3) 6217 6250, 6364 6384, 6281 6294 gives 0.1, 22.1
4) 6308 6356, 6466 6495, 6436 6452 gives 0.0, 22.5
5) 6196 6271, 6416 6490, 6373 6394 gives 0.3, 22.5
